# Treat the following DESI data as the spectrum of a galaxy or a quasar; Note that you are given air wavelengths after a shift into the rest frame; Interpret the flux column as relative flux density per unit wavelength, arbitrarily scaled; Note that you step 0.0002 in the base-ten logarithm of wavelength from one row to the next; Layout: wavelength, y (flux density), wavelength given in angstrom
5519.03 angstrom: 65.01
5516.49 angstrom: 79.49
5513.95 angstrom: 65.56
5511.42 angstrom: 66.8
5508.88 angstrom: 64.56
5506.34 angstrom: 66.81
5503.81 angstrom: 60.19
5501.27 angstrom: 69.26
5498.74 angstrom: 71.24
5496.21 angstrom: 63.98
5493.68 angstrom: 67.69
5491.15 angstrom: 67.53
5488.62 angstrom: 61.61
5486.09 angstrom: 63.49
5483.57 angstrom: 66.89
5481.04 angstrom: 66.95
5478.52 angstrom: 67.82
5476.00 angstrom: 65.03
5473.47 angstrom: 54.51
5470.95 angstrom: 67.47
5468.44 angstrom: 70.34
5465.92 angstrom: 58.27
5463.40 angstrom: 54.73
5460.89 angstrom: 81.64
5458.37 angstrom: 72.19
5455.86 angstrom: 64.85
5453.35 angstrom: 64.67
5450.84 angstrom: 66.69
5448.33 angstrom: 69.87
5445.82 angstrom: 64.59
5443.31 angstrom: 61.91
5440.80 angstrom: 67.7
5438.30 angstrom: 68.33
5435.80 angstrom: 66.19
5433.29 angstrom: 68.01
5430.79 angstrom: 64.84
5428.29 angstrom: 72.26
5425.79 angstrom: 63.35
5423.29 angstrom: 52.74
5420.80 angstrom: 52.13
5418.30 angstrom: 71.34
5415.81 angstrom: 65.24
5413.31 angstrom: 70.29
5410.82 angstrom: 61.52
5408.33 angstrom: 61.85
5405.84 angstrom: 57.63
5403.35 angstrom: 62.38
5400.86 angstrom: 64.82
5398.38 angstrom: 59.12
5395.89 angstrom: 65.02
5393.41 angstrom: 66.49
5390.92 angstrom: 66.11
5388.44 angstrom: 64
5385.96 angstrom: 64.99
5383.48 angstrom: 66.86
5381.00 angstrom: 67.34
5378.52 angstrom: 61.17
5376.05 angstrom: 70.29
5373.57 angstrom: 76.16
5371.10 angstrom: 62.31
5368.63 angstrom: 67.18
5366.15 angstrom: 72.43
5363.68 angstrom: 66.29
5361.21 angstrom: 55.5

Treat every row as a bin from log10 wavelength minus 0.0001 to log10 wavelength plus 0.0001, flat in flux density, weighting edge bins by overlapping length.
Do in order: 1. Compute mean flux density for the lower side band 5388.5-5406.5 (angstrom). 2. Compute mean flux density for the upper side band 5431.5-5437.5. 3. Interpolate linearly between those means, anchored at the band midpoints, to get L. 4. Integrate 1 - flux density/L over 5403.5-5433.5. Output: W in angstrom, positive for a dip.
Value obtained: 1.0 angstrom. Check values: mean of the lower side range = 63.3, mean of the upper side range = 67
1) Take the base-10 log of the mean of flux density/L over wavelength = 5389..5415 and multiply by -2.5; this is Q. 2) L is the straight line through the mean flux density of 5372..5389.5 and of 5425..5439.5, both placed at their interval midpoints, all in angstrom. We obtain 0.06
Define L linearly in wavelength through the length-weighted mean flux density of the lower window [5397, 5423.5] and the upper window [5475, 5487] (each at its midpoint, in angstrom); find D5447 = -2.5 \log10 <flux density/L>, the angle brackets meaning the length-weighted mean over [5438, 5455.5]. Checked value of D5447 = -0.03 mag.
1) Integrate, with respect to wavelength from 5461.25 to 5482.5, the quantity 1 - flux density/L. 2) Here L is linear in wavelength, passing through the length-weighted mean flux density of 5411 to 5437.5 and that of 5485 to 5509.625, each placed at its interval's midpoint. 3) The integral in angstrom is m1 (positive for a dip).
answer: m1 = 0.4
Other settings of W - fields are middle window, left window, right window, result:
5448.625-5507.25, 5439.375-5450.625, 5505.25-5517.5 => 1.2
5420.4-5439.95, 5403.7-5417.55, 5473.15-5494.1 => 0.0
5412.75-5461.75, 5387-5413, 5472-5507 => -1.7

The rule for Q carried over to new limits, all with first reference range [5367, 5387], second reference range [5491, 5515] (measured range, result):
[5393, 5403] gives 0.06 mag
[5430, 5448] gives 0.01 mag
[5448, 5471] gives -0.01 mag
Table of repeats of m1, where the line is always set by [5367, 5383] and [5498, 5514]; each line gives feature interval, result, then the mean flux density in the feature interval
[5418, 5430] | 0.9 angstrom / 61.8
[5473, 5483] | 0.3 angstrom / 64.5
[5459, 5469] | 0.0 angstrom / 66.3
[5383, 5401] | 0.7 angstrom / 64.6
